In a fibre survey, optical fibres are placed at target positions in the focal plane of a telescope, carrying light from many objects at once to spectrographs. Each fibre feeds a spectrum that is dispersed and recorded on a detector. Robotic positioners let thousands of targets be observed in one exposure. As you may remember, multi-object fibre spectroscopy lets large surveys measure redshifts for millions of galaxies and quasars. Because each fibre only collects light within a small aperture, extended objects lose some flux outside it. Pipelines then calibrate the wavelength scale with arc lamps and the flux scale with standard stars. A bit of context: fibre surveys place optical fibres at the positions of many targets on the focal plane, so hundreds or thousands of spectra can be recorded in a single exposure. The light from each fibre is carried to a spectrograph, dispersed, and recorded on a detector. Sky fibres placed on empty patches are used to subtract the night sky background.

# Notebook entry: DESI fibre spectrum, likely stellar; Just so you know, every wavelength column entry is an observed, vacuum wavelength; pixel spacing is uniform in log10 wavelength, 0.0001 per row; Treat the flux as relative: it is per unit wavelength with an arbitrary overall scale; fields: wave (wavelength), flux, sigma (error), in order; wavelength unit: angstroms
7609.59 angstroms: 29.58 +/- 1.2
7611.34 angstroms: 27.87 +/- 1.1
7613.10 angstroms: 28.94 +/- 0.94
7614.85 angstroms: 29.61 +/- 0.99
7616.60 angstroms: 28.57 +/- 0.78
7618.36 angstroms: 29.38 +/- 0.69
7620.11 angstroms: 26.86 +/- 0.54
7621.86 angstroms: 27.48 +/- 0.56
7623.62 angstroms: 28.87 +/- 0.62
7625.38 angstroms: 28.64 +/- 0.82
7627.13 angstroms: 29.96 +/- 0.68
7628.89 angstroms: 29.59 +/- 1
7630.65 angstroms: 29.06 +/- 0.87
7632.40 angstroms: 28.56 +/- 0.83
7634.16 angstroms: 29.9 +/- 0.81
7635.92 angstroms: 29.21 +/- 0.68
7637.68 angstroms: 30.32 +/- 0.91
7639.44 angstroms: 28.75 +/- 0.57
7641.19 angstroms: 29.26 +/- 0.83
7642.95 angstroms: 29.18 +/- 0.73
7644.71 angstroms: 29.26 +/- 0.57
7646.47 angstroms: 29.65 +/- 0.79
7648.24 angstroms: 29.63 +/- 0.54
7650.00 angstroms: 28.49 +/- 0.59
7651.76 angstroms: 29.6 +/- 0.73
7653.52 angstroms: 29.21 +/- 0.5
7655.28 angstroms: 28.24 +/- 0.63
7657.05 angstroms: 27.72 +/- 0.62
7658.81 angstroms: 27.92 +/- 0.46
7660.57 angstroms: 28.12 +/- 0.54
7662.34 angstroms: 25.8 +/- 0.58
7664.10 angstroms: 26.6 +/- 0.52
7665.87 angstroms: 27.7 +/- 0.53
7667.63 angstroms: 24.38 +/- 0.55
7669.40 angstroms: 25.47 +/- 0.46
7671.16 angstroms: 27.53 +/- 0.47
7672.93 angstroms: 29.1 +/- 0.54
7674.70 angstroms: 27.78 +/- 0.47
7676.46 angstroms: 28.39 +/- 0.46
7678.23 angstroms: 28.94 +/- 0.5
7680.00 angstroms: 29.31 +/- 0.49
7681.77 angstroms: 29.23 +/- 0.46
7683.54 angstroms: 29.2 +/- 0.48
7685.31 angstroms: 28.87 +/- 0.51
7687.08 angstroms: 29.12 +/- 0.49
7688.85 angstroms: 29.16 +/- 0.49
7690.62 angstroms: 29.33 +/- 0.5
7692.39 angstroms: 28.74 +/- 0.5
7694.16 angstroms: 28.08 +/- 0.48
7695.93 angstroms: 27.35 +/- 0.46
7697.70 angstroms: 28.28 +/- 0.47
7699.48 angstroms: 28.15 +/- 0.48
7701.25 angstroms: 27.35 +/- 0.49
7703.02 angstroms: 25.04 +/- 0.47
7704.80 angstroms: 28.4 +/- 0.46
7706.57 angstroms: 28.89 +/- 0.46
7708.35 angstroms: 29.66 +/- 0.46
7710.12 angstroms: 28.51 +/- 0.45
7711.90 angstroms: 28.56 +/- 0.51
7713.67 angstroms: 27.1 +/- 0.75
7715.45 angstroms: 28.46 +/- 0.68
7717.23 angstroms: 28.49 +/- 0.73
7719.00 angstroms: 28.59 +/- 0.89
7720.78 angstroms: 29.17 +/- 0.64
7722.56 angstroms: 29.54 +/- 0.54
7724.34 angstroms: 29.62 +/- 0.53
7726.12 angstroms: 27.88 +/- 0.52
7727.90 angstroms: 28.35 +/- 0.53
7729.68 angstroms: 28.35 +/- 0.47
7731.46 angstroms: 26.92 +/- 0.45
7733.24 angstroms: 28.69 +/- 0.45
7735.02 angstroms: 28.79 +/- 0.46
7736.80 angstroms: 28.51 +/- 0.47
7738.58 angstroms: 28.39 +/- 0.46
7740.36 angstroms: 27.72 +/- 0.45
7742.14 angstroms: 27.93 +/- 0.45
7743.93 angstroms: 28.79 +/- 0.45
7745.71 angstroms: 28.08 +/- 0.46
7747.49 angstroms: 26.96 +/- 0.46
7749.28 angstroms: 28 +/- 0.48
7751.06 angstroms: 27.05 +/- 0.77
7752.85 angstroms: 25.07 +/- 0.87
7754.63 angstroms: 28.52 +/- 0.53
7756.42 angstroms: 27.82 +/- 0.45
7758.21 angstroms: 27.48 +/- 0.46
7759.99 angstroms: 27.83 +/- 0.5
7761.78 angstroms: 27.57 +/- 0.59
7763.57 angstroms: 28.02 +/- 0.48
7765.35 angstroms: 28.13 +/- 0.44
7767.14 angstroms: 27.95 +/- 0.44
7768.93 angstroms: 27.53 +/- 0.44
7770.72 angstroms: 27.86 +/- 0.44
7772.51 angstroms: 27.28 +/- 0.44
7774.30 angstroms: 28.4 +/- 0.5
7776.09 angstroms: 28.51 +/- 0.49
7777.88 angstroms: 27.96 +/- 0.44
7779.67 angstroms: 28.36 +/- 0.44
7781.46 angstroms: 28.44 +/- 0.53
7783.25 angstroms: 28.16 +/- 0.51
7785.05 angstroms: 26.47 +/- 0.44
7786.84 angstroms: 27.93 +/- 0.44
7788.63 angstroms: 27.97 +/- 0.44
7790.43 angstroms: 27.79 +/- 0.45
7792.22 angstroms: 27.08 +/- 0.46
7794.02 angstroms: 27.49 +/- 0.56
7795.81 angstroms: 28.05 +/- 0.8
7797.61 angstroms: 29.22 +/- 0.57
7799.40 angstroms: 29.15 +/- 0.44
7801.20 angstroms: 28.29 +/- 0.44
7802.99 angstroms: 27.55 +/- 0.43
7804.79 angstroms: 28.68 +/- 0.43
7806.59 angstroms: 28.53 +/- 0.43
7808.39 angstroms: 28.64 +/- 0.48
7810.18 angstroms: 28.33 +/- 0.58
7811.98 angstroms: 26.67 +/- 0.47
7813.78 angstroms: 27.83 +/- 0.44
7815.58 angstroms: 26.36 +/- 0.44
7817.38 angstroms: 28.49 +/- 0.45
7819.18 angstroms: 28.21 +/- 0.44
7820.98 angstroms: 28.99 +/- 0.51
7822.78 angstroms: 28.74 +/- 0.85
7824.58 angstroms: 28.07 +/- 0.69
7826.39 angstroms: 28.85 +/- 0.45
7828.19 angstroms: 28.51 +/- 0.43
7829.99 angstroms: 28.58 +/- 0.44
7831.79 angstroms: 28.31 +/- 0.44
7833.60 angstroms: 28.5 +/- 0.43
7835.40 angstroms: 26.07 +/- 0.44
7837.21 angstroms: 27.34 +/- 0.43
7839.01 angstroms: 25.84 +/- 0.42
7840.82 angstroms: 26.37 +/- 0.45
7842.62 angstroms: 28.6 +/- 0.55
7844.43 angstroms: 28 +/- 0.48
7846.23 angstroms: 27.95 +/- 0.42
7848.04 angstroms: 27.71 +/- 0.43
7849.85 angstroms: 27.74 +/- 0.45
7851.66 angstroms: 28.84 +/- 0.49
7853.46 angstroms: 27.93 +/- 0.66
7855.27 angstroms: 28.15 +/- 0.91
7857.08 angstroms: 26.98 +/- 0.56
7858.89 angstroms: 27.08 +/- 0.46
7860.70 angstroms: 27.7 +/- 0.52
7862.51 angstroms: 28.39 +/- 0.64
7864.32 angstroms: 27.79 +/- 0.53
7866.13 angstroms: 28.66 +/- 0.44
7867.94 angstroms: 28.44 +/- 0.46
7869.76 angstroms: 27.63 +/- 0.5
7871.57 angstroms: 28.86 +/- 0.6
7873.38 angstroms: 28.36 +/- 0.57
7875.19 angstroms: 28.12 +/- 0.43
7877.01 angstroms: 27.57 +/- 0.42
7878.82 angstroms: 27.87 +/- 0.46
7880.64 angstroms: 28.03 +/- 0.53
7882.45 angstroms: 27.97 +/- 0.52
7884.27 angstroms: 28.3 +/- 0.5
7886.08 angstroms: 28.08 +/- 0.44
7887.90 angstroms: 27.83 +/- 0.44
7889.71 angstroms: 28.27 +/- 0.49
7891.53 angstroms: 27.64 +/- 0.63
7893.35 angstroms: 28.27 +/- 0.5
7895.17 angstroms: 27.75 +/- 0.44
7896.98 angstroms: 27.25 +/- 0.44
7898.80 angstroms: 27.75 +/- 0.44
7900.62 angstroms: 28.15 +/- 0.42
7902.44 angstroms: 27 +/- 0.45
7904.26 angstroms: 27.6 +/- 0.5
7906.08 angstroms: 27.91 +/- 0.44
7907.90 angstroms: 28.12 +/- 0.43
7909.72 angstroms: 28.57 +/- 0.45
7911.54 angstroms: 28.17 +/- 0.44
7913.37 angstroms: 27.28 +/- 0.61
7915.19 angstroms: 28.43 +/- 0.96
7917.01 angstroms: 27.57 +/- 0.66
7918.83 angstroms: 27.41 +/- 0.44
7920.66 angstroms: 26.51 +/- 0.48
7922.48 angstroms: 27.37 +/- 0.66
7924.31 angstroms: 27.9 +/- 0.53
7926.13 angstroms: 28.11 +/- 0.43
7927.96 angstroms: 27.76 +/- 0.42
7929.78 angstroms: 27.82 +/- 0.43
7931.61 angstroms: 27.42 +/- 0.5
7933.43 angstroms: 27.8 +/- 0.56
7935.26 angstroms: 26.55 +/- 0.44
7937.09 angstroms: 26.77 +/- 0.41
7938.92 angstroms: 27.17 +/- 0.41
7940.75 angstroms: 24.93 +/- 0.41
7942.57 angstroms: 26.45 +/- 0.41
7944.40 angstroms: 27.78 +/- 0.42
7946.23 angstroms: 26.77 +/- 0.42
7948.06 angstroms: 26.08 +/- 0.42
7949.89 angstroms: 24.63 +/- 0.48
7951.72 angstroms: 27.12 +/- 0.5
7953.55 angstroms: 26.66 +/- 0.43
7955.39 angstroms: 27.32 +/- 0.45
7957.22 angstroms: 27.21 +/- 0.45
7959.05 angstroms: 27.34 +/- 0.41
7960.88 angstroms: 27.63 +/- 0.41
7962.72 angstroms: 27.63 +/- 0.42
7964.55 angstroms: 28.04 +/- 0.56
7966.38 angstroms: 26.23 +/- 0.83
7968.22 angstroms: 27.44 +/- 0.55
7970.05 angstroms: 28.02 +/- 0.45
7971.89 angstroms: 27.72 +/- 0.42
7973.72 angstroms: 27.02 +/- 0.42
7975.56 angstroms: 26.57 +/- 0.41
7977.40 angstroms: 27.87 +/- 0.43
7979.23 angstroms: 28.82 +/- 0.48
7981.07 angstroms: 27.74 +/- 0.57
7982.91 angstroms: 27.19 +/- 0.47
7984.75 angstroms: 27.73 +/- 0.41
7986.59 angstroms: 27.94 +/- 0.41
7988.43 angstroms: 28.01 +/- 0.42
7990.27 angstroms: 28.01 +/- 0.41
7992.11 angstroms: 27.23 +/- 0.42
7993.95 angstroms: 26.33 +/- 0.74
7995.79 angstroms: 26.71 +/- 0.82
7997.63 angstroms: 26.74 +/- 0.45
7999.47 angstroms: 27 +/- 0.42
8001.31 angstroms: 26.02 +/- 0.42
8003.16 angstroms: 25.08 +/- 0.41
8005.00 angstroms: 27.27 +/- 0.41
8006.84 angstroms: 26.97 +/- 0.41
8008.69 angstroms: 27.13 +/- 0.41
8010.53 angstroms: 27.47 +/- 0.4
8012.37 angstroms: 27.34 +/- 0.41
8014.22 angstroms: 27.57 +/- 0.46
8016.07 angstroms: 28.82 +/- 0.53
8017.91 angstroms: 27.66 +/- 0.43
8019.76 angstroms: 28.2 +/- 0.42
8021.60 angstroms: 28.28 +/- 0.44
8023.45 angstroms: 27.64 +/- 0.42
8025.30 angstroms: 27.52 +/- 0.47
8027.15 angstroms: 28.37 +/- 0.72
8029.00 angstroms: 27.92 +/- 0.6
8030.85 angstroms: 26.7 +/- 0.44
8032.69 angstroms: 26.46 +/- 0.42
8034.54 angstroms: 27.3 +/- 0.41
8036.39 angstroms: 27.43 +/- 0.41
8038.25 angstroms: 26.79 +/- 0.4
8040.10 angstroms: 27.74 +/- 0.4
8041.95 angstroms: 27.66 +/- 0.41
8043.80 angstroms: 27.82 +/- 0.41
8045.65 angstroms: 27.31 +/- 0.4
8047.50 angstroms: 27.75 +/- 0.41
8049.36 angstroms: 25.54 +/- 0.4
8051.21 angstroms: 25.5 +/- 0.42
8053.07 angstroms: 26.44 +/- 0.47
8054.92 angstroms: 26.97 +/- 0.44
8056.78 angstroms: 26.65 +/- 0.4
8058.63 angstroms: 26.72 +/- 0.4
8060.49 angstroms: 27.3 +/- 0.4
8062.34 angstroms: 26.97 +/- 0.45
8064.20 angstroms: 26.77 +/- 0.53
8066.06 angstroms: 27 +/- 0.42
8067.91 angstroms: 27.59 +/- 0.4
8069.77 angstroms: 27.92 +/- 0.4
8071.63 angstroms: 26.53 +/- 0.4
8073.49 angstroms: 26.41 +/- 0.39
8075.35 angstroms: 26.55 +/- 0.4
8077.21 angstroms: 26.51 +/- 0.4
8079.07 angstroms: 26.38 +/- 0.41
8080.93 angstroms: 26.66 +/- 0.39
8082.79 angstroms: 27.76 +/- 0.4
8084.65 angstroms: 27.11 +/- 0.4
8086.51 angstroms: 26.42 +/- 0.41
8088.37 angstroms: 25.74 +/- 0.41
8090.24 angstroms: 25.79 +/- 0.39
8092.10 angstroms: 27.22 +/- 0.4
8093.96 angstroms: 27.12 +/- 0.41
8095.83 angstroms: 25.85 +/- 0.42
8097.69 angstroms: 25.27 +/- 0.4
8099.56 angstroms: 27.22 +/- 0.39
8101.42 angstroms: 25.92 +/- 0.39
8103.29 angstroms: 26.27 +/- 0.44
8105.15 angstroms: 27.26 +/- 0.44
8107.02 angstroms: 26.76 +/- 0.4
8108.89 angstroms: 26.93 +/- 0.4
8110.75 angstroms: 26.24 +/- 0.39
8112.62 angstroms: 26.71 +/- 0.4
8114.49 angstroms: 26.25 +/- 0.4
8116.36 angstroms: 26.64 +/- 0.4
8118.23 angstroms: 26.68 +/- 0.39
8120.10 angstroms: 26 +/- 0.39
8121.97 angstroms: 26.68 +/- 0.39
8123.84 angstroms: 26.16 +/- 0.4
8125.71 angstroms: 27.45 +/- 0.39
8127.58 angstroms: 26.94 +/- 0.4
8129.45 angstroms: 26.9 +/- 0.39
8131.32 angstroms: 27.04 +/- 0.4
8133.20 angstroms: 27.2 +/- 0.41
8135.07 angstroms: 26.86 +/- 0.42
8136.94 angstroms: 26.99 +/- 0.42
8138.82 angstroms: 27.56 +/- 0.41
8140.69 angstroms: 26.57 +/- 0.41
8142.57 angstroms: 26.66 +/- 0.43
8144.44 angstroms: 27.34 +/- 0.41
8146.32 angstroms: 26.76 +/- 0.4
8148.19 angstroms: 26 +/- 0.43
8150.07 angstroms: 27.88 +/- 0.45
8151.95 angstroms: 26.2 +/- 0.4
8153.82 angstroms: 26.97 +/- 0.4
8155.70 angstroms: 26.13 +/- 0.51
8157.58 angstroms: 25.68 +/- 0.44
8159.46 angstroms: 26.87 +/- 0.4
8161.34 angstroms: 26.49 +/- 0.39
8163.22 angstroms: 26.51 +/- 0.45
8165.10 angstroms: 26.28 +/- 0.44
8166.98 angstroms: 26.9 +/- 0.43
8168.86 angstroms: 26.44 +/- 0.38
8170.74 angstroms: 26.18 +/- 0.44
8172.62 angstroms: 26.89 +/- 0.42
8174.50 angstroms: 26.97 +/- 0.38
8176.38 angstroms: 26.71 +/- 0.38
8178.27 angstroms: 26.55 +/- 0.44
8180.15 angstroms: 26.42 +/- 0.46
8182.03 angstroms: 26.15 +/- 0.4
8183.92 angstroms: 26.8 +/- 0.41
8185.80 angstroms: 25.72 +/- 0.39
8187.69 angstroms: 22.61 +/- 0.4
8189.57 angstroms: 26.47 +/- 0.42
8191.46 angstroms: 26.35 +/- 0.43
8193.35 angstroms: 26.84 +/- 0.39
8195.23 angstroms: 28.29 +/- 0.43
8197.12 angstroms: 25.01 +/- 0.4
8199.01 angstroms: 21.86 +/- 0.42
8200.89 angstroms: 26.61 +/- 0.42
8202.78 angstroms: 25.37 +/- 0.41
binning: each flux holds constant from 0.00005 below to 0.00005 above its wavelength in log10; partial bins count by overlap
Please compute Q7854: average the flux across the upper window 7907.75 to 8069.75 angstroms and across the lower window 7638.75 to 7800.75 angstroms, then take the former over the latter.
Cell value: 0.97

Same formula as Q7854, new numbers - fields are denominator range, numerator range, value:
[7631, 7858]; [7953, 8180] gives 0.96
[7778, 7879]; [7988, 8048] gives 0.98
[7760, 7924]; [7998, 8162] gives 0.96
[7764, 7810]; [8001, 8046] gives 0.98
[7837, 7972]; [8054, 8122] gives 0.97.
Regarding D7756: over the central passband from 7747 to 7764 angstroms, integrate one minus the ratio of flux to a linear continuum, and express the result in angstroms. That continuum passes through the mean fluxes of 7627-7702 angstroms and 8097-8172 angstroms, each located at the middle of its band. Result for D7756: 0.4 angstroms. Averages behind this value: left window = 28.5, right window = 26.6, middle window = 27.4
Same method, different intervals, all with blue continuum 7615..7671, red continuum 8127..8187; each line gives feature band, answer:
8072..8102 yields 0.44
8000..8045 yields -0.43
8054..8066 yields 0.04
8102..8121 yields 0.18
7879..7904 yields -0.26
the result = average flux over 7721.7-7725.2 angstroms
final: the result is 29.6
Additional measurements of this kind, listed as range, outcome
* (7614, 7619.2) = 29.2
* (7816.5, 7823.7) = 28.6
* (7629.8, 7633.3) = 28.9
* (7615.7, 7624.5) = 28.2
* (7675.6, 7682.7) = 28.9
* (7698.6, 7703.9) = 26.9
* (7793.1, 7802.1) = 28.4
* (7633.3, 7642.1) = 29.5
